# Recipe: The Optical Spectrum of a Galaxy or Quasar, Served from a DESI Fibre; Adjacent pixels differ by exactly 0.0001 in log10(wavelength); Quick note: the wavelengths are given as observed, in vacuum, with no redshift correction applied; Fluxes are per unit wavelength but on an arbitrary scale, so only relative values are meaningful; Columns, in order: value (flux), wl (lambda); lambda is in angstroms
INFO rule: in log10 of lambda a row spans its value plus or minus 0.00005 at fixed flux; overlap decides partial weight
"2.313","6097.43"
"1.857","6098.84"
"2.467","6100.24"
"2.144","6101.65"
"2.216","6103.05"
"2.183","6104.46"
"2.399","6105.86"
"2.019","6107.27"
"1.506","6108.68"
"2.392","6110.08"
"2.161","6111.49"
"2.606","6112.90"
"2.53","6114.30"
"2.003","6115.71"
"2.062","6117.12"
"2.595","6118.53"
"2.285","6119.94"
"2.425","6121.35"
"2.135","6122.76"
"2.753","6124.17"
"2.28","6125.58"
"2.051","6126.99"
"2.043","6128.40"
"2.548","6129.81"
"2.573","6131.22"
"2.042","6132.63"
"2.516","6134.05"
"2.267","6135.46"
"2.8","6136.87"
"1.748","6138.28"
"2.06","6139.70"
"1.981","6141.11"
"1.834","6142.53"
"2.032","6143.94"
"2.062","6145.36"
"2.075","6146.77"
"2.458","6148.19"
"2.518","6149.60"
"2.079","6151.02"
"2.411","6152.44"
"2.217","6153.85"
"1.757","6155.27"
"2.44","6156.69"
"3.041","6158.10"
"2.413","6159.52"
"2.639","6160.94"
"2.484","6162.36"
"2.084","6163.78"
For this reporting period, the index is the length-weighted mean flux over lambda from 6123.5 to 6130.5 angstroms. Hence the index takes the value 2.33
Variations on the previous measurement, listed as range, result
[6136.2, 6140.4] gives 2.2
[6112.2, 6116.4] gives 2.38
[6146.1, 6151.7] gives 2.28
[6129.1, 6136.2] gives 2.39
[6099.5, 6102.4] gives 2.3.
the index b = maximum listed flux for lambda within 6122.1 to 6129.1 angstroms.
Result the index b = 2.753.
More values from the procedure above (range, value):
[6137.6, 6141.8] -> 2.06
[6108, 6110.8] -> 2.392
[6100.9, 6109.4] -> 2.399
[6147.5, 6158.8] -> 3.041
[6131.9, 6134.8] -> 2.516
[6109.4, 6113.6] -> 2.606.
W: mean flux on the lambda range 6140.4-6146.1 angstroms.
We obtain 1.98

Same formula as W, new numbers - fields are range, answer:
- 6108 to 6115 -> 2.24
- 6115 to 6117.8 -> 2.03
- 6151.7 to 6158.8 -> 2.37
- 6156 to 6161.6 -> 2.64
